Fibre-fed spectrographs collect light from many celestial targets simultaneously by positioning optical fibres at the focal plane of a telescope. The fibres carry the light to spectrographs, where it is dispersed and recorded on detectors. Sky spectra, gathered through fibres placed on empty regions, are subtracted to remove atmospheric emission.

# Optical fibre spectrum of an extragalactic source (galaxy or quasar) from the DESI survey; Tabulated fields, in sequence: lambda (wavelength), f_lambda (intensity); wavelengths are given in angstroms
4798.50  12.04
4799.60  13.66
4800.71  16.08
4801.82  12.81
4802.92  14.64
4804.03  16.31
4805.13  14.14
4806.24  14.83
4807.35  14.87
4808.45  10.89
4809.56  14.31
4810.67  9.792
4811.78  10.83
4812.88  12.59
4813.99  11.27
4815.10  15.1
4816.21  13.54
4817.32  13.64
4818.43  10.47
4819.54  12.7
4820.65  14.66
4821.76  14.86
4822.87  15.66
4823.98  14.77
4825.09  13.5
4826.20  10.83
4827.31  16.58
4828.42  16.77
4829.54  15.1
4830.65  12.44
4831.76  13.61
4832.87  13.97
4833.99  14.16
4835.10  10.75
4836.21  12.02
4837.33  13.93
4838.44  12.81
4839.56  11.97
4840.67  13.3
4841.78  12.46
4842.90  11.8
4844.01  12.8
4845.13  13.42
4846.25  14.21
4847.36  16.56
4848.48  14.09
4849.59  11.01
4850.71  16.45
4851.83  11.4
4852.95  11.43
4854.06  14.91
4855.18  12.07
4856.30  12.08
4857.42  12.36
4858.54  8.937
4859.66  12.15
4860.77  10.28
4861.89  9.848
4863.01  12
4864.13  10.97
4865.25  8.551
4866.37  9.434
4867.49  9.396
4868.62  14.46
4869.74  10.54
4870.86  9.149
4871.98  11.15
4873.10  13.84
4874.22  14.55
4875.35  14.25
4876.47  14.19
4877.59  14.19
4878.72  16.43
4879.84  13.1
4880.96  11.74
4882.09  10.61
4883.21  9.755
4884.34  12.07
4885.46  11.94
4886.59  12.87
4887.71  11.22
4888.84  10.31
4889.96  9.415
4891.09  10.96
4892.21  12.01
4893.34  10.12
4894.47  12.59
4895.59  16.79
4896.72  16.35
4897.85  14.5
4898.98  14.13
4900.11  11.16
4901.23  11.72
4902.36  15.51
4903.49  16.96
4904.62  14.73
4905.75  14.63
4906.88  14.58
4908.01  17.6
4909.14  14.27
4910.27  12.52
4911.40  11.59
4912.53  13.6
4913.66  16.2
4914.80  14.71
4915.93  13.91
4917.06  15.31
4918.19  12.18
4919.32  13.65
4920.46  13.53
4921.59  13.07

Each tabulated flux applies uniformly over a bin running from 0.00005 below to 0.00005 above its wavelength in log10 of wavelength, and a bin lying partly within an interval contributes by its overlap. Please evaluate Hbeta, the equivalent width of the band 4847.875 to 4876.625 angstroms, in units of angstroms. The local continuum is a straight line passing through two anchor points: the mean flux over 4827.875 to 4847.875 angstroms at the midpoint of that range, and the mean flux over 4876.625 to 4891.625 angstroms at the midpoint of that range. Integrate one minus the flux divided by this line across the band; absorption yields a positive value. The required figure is 1.76 angstroms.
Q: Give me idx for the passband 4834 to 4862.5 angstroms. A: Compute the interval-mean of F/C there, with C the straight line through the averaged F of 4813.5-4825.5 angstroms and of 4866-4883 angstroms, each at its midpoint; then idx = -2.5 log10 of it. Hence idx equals 0.04 mag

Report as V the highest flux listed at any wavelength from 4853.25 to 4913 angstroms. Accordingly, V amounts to 17.6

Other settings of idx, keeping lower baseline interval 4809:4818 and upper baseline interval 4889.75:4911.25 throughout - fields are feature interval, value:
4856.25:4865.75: 0.225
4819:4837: -0.091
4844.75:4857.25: -0.024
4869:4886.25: 0.077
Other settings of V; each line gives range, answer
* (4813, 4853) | 16.77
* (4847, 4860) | 16.56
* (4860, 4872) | 14.46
